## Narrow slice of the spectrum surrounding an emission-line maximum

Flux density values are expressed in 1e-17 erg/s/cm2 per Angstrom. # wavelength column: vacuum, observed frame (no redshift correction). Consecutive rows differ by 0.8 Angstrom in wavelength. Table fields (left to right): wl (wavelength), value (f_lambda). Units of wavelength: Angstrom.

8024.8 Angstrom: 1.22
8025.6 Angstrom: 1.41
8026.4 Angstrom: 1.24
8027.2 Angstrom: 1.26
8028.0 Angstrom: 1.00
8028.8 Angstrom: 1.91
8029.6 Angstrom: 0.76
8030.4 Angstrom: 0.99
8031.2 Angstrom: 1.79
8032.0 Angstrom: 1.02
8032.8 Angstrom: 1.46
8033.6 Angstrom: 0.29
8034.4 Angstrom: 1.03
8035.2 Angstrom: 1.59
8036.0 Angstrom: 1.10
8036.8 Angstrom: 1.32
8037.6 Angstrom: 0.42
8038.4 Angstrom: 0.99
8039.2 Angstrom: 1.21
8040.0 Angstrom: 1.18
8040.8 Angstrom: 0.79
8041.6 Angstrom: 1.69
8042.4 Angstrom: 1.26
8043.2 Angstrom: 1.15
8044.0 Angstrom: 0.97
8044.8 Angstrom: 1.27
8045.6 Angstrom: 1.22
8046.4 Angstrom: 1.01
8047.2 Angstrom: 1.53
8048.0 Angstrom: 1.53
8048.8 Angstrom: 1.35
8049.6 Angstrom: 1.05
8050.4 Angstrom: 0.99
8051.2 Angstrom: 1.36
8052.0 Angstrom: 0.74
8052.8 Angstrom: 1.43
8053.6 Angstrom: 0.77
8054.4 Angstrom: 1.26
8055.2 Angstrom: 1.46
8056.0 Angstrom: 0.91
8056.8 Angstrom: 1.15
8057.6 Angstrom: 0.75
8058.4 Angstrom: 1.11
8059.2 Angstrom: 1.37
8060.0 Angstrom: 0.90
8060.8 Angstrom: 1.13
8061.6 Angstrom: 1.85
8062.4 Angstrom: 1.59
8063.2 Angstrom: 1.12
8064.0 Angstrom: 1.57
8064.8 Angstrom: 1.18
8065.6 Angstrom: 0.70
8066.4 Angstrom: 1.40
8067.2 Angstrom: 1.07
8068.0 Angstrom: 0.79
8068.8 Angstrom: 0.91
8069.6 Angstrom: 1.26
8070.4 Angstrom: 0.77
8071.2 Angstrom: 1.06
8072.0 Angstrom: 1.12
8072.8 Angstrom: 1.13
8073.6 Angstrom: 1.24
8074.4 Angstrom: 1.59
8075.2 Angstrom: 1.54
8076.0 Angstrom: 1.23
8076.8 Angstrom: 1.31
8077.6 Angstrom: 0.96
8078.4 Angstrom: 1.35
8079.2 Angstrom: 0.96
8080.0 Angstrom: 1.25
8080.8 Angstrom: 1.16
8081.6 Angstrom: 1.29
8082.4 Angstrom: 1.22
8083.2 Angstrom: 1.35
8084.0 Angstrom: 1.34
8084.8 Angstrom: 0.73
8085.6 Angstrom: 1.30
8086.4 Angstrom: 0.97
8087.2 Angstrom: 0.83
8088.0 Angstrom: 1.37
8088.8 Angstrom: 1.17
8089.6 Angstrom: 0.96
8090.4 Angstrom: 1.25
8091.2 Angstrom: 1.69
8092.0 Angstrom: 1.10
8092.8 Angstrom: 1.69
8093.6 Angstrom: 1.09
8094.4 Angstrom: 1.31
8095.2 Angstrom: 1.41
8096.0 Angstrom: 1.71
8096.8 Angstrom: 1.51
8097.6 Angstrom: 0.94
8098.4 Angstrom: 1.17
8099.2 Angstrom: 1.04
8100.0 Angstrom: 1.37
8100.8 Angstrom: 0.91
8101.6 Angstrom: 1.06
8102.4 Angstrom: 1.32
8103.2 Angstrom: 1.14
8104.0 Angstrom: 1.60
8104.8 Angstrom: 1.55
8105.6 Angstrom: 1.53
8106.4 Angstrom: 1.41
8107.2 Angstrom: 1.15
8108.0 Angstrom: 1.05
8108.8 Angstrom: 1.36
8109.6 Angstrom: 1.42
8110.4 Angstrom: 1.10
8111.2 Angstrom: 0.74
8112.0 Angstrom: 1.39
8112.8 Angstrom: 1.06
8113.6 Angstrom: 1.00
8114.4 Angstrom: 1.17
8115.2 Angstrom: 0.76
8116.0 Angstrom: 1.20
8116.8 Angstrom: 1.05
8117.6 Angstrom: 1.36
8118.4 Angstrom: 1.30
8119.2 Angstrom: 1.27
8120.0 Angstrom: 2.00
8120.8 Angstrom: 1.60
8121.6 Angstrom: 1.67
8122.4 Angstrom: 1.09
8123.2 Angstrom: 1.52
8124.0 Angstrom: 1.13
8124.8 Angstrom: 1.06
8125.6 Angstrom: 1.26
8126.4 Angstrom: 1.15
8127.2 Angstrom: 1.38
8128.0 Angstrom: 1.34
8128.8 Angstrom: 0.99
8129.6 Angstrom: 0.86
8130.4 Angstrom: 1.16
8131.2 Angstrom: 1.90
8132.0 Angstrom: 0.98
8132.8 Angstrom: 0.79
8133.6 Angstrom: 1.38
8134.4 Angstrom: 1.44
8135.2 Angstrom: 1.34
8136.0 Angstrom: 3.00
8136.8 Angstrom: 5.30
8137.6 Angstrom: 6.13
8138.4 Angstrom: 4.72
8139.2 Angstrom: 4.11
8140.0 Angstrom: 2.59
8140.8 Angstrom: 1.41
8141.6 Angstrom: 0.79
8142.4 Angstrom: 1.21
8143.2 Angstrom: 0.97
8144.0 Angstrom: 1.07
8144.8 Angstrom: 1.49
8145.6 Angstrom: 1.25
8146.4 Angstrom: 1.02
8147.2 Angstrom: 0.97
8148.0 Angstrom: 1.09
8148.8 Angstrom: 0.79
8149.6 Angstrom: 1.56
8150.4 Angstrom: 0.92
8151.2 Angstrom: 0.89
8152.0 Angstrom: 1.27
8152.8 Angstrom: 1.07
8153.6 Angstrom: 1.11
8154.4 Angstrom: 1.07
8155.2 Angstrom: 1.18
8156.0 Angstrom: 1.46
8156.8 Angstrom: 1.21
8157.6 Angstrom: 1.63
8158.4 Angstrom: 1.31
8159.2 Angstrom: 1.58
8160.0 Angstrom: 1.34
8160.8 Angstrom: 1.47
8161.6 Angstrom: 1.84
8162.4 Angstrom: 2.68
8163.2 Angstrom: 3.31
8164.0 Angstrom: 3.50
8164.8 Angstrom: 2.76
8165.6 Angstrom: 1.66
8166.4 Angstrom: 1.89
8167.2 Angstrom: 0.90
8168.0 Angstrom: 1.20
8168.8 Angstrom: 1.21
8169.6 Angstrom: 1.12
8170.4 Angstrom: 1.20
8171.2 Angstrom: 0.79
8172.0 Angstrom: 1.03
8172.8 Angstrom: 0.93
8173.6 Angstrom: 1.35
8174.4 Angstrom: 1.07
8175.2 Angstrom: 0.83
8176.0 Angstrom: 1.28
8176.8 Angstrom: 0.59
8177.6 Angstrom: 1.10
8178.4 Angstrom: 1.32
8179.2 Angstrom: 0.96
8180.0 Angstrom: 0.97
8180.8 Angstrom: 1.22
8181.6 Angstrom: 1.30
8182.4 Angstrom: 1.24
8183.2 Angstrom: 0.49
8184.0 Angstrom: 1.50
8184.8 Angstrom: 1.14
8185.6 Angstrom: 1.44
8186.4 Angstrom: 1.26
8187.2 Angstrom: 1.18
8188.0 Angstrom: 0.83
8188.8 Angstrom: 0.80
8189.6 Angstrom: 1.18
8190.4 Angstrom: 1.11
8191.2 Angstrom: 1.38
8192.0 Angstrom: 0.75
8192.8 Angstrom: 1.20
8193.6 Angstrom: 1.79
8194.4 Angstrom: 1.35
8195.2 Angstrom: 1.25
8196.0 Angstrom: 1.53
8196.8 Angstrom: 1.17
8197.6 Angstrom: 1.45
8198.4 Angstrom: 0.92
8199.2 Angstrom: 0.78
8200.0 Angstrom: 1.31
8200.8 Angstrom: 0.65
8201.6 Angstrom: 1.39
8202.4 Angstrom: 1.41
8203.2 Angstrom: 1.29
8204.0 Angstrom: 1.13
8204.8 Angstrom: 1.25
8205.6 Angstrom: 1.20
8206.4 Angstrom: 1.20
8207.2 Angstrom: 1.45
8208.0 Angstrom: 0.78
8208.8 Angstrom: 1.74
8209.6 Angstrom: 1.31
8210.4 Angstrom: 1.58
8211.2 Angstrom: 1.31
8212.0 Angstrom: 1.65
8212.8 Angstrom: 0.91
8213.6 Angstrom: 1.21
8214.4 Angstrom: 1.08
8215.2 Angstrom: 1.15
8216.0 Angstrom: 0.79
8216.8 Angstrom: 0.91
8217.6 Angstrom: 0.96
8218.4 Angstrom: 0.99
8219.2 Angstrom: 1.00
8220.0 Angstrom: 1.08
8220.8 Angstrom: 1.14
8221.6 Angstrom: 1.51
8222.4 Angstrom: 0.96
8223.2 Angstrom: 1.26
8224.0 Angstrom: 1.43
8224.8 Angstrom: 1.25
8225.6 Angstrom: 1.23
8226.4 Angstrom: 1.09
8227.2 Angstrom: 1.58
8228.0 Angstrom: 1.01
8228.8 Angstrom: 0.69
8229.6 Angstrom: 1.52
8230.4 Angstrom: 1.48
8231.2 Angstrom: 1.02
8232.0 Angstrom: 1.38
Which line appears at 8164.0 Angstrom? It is [N II] 6583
